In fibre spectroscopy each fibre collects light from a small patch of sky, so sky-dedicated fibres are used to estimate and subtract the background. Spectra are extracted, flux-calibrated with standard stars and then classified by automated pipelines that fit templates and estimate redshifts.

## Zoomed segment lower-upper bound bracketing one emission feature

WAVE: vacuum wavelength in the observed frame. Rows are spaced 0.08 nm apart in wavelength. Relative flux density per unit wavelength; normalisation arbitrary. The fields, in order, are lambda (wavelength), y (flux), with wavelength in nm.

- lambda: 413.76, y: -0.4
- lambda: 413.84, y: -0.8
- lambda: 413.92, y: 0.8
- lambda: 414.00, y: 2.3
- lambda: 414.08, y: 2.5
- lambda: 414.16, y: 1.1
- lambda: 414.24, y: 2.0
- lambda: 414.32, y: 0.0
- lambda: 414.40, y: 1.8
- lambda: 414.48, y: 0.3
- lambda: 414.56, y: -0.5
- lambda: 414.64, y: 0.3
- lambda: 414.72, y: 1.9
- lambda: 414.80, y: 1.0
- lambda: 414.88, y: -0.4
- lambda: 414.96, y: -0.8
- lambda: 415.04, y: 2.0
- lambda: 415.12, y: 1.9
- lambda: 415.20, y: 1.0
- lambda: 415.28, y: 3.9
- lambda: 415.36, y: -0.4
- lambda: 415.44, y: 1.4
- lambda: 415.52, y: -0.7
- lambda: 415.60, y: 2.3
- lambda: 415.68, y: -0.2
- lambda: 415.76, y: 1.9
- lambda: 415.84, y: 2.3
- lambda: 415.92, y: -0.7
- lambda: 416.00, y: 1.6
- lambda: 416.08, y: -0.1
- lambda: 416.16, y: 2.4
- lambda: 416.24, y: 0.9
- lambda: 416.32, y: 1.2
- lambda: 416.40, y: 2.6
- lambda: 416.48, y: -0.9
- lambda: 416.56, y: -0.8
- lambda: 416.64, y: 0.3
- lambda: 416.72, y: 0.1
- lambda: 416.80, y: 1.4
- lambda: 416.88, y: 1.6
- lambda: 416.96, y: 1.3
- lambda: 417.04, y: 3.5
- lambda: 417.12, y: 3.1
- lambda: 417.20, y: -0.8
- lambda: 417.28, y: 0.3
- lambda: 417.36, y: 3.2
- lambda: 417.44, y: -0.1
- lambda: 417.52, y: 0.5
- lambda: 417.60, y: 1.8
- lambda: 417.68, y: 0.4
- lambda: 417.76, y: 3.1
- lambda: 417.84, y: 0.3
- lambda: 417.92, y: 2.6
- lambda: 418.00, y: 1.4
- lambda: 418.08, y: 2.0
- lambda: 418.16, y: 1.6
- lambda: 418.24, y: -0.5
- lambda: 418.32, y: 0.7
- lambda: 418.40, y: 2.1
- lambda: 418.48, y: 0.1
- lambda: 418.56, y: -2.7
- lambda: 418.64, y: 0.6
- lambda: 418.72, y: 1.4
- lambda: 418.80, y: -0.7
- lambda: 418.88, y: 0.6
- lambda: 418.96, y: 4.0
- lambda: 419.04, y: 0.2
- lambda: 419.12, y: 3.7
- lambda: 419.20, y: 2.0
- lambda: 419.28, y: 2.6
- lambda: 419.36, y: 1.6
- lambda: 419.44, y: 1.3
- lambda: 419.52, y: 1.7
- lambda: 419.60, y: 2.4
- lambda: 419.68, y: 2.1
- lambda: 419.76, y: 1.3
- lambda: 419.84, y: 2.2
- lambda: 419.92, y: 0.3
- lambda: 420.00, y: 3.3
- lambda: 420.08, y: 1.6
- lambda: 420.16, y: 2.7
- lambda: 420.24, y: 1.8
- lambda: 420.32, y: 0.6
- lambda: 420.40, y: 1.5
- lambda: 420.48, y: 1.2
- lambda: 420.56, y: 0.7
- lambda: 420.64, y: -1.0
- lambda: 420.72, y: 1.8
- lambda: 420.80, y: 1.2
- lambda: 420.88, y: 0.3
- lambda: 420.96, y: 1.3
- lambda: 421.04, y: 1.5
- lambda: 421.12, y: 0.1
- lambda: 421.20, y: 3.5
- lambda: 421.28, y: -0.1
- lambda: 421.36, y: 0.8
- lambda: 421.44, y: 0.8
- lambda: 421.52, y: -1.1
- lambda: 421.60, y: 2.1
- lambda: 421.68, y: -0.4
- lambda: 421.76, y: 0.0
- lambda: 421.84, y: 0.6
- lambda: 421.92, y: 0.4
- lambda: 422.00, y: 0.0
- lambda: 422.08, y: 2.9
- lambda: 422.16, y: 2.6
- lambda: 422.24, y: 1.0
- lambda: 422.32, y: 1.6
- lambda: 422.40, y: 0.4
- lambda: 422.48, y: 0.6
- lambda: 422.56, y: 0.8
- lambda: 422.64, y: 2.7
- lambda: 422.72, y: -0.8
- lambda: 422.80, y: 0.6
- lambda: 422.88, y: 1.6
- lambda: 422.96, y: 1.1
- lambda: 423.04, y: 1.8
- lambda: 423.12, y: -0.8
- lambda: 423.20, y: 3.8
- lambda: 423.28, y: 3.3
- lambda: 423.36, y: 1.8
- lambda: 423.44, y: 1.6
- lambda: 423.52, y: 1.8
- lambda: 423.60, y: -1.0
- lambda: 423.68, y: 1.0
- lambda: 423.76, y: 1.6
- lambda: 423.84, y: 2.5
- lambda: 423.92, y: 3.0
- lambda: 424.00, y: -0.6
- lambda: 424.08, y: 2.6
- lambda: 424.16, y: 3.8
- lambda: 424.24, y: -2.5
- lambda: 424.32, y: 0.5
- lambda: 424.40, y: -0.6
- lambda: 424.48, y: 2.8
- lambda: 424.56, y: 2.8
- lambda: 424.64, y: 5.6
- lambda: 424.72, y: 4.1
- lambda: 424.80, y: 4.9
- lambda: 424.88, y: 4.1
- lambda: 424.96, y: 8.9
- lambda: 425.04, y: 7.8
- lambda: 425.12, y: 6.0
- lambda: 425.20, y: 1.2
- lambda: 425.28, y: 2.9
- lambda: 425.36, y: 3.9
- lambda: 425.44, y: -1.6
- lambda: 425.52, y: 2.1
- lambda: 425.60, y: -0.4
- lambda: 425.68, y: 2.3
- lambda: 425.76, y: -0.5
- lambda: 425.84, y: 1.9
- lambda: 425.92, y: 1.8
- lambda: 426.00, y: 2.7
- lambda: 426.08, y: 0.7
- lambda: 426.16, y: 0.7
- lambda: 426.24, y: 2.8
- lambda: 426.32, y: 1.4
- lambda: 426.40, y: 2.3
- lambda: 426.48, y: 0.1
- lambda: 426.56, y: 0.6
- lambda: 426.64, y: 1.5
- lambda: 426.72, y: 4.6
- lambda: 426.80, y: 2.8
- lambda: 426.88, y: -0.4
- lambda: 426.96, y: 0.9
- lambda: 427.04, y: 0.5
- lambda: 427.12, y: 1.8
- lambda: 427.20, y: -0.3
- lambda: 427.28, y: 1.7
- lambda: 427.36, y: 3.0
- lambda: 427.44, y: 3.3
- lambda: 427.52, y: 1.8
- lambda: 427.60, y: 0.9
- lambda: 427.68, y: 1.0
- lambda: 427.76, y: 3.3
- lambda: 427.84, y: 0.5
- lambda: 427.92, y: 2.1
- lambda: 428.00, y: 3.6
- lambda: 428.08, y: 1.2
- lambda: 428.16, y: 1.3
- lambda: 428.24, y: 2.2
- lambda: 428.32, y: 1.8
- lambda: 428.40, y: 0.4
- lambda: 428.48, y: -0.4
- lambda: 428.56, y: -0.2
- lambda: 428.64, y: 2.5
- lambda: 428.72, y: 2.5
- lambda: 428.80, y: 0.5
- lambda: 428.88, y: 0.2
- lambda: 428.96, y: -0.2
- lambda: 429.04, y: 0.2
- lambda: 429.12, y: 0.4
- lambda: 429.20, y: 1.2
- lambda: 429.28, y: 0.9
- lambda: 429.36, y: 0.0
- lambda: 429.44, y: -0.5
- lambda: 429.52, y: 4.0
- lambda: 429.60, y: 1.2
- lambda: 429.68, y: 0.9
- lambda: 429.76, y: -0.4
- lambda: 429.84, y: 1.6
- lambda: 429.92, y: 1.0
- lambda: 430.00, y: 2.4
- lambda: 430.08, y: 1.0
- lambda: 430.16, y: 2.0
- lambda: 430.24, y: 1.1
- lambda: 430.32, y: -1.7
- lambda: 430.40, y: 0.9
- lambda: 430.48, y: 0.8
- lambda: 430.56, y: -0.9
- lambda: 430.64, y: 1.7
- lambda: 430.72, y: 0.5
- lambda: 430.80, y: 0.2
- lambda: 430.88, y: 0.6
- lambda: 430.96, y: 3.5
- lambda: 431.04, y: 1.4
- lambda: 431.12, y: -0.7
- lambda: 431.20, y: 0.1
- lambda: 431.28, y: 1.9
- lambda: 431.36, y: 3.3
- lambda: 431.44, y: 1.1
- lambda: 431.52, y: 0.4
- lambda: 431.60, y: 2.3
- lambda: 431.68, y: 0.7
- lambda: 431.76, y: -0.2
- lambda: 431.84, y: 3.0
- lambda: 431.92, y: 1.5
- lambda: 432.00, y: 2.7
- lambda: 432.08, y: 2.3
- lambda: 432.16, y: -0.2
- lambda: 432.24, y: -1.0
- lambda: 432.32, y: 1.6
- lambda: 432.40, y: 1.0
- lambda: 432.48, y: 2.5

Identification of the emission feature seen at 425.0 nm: [O II] 3727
